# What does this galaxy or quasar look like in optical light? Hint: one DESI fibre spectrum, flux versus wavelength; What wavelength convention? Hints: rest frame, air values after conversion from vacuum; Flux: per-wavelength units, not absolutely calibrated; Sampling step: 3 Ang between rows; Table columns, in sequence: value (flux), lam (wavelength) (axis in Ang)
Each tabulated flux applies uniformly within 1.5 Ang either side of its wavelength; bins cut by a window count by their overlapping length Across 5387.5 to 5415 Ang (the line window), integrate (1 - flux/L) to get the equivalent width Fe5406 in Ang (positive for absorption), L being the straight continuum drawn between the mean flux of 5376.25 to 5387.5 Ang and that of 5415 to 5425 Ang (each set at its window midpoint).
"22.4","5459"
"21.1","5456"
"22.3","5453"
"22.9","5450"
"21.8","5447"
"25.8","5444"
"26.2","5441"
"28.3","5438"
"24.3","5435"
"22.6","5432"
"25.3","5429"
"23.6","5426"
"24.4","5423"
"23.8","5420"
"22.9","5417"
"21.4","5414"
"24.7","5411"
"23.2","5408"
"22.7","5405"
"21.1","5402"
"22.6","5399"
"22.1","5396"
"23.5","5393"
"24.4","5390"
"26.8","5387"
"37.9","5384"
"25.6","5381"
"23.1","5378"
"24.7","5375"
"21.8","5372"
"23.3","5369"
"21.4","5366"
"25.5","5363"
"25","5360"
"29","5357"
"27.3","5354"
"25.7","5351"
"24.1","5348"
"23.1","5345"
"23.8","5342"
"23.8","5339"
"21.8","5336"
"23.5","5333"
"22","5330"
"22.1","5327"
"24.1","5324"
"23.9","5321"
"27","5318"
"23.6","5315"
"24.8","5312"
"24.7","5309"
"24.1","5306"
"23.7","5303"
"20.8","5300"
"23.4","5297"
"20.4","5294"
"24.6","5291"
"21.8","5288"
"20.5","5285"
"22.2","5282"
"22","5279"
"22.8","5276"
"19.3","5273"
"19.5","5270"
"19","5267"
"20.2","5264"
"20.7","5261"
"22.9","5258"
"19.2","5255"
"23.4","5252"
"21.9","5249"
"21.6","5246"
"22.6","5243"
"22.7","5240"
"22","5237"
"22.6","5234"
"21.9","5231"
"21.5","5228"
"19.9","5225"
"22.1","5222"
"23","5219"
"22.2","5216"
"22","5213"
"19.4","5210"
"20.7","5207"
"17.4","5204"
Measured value 3.1 Ang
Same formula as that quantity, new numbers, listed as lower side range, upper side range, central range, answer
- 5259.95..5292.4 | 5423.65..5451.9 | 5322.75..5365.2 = -3.3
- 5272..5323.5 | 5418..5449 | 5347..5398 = -3.2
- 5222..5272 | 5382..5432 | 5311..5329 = -1.2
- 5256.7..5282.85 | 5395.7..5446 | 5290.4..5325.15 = -3.3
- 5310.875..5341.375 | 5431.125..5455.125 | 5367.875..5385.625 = -1.7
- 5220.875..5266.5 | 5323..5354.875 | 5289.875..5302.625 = 0.2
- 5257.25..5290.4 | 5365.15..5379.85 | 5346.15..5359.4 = -2.2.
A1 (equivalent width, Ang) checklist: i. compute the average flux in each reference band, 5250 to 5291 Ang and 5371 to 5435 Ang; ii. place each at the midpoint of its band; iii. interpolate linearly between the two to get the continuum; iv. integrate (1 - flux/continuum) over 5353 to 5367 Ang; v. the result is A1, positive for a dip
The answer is -1.5 Ang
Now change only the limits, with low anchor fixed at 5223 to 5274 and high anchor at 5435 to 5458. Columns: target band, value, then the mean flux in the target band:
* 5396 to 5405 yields 0.52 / 22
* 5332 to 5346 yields -0.41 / 23.2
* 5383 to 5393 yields -2.22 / 28.4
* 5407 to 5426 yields 0.16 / 23.4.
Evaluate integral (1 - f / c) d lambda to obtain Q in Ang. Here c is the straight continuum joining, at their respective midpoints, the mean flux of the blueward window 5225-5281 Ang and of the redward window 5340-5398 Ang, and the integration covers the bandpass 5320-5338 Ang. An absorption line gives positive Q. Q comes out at 0.7 Ang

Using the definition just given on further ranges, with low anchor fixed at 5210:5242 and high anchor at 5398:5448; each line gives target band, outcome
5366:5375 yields 0.23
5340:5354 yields -0.86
